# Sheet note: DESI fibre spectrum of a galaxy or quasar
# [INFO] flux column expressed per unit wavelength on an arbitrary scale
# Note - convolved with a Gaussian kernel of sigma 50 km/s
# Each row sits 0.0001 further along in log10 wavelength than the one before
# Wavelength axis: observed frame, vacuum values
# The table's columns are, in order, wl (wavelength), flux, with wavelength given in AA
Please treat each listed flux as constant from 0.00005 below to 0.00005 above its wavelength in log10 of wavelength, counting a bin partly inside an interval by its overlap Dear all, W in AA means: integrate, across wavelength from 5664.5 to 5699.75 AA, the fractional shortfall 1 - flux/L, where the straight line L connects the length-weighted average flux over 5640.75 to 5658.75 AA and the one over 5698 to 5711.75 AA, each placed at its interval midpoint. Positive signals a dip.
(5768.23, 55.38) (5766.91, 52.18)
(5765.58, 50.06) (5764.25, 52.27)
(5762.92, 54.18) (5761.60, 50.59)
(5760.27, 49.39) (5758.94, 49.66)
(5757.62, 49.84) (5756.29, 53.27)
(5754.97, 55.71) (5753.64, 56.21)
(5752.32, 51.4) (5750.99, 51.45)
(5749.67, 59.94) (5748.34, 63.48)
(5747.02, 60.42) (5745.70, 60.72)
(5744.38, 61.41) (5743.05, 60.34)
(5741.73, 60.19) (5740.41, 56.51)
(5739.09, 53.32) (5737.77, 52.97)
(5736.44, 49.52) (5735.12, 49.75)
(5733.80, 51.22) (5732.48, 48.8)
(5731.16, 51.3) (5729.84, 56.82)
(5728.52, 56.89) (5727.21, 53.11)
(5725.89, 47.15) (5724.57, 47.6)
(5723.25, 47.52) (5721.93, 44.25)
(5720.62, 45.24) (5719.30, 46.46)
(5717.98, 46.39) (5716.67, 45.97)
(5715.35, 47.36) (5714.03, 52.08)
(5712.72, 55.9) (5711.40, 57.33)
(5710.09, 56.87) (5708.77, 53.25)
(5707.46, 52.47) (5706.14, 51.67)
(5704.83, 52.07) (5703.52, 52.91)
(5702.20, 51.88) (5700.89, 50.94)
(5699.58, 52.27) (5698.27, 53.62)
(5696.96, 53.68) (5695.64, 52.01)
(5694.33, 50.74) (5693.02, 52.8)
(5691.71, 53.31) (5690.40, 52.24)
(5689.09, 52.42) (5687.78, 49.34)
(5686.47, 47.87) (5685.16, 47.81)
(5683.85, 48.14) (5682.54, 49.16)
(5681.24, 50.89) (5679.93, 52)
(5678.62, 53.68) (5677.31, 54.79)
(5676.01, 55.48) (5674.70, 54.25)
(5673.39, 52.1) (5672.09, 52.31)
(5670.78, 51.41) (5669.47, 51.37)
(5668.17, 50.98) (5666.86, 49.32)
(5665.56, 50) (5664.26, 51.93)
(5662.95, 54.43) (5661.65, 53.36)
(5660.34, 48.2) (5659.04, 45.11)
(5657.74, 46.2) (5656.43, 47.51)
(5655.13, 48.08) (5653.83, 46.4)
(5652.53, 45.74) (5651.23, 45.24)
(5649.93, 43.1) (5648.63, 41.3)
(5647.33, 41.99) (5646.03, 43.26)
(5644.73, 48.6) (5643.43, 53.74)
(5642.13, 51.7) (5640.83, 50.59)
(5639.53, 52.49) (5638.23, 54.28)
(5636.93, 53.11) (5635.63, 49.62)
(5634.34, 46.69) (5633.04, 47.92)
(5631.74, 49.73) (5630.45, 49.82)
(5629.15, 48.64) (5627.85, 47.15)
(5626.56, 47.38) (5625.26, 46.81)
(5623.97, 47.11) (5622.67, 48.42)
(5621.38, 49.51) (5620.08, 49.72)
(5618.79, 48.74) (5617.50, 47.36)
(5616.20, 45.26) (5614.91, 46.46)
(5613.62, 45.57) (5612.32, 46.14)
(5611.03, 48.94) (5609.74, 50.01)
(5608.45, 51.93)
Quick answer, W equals -0.9 AA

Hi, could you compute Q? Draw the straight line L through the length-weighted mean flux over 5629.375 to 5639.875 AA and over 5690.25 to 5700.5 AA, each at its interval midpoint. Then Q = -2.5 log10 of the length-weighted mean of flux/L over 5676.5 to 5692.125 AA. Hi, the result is 0.02 mag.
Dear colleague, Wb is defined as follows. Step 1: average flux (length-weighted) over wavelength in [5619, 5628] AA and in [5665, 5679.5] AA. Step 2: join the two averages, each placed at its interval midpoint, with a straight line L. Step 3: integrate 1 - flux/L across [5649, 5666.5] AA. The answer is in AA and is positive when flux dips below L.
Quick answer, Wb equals 1.1 AA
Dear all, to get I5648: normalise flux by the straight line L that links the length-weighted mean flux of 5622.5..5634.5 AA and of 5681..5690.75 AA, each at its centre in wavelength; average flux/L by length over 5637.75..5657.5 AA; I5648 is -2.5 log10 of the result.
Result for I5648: 0.02 mag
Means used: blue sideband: 48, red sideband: 49.6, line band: 47.5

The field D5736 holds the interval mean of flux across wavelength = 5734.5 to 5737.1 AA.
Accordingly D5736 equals 49.6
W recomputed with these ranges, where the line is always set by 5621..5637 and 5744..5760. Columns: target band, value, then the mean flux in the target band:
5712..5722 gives 1.0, 48.2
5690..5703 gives 0.0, 52.3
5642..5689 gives 1.2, 49.4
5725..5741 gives 0.7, 52.2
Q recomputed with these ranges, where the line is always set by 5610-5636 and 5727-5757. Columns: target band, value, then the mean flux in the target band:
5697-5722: 0.044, 51.2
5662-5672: -0.017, 51.5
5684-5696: 0.028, 50.8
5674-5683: -0.033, 53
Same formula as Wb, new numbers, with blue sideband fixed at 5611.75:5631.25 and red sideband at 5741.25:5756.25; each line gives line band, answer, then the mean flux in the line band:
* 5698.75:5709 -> 0.4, 52.2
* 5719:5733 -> 1.6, 49.7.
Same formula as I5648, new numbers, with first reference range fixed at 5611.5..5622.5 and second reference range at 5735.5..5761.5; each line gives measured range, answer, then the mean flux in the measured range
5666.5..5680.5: -0.04 mag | 52.6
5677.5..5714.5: 0.00 mag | 52.2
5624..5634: 0.00 mag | 48.1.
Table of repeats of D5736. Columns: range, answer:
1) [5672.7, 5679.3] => 54.1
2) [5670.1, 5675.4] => 52.4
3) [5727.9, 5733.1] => 53.4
